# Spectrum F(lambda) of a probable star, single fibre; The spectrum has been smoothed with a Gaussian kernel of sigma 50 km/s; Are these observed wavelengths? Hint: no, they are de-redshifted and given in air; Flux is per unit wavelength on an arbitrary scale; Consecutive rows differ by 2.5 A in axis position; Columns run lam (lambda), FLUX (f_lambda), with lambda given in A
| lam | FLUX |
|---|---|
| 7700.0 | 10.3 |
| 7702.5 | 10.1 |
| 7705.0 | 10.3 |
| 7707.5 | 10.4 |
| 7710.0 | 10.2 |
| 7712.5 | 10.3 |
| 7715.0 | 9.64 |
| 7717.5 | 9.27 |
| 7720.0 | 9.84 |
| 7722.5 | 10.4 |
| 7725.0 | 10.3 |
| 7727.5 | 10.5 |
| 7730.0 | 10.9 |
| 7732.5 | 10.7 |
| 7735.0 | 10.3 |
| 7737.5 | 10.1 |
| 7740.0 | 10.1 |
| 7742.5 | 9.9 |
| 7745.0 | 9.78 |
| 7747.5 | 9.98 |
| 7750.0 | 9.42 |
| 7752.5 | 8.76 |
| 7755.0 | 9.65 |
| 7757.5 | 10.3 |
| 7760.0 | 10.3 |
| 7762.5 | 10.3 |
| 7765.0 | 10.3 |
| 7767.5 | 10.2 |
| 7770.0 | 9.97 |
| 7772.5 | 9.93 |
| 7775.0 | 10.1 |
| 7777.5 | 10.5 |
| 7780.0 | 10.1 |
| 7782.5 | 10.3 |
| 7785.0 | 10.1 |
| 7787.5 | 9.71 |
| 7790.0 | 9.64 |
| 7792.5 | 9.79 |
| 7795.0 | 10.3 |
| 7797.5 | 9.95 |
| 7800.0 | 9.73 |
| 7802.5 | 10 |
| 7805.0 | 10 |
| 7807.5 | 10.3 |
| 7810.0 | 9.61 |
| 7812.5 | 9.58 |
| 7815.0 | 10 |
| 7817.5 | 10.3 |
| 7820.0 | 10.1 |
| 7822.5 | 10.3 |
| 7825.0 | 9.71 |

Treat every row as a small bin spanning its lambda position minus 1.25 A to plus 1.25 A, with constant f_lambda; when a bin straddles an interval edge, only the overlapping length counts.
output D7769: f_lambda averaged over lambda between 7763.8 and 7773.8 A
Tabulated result 10.1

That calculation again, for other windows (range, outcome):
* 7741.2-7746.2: 9.84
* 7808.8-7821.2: 9.92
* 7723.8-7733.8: 10.6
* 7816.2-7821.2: 10.2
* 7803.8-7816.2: 9.9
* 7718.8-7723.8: 10.1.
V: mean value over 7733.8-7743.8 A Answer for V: 10.1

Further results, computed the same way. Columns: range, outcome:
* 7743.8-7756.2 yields 9.52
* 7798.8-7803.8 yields 9.87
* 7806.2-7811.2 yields 9.96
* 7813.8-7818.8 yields 10.2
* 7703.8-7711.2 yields 10.3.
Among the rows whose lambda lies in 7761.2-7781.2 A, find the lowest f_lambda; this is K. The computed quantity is 9.93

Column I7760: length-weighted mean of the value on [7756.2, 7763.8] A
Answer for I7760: 10.3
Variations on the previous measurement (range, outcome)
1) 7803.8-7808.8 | 10.1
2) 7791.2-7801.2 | 9.94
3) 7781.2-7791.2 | 9.94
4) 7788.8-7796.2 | 9.91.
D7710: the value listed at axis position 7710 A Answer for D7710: 10.2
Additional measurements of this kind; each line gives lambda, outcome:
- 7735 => 10.3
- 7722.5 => 10.4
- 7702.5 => 10.1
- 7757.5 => 10.3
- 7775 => 10.1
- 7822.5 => 10.3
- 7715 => 9.64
